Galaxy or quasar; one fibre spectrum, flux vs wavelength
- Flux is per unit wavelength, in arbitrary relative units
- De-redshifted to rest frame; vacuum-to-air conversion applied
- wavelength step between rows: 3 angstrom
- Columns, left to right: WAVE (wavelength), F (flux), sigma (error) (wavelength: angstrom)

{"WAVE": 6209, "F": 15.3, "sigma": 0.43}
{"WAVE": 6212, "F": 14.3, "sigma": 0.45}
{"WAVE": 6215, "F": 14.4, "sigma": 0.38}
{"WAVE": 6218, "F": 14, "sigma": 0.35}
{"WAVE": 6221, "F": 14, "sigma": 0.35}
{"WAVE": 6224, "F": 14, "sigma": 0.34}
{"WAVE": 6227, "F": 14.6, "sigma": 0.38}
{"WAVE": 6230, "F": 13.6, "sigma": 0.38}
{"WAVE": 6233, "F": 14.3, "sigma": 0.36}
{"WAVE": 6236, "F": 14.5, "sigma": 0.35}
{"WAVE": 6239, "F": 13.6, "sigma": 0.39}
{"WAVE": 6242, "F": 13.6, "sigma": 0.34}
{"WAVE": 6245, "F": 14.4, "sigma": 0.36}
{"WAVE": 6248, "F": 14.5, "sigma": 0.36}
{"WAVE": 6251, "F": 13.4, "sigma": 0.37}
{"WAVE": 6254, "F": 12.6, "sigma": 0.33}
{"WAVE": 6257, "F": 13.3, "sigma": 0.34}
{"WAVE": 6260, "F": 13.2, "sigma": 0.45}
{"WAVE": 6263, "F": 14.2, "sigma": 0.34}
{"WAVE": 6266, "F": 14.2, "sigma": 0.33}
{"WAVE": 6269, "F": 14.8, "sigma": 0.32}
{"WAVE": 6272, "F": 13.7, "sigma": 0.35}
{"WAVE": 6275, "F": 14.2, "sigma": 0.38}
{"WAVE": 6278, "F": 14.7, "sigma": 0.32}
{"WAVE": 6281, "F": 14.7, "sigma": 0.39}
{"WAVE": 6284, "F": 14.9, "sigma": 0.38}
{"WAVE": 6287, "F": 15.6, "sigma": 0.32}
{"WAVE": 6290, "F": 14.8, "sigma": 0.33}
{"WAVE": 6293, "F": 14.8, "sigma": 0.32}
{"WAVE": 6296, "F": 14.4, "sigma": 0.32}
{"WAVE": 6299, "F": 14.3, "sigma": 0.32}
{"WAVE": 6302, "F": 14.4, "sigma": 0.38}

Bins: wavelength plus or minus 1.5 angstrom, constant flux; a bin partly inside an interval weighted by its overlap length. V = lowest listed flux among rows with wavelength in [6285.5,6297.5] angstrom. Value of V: 14.4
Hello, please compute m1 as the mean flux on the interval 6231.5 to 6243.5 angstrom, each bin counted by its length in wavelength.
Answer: 14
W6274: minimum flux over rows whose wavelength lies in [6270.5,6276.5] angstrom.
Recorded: 13.7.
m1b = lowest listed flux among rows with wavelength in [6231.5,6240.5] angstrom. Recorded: 13.6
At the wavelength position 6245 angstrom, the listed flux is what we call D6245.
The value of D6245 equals 14.4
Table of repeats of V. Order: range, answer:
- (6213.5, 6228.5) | 14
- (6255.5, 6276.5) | 13.2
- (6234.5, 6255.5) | 12.6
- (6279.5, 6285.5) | 14.7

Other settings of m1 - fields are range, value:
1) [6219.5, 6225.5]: 14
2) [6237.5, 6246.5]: 13.9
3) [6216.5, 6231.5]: 14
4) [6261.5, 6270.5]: 14.4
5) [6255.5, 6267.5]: 13.7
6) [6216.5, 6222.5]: 14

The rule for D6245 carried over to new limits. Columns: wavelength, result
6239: 13.6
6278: 14.7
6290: 14.8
